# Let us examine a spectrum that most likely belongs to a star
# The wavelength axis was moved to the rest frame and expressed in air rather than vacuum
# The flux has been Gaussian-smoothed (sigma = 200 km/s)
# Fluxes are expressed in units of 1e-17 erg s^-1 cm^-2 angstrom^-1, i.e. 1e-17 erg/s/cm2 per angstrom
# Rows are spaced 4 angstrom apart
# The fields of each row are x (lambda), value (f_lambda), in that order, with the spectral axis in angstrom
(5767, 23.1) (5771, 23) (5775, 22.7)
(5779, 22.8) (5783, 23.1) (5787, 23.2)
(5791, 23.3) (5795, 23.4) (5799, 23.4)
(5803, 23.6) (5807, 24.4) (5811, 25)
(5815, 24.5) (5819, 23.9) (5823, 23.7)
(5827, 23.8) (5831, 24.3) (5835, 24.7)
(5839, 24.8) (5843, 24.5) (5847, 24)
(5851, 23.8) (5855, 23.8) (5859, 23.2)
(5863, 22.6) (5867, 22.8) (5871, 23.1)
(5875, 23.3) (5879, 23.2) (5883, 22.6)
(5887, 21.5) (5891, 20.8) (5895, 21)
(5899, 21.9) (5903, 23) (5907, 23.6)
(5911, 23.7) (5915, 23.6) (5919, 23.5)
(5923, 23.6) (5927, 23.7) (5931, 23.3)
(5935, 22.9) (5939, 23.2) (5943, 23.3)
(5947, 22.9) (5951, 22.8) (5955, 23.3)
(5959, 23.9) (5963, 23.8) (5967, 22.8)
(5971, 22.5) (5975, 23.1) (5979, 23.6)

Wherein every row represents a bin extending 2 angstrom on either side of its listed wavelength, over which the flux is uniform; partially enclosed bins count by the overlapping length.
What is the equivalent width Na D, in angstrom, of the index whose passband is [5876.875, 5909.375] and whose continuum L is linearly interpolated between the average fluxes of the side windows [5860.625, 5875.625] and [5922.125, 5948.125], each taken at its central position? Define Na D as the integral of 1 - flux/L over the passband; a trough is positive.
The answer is 1.17 angstrom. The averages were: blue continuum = 22.9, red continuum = 23.3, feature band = 22.2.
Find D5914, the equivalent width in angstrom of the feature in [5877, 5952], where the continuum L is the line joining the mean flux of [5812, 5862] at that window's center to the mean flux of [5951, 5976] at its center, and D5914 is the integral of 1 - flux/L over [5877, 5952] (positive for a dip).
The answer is 2.2 angstrom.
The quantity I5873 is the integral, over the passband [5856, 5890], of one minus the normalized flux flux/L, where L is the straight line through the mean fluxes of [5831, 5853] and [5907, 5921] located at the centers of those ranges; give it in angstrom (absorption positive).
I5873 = 1.8 angstrom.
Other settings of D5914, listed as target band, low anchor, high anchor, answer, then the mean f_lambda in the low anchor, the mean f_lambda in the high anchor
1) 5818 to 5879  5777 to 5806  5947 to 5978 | -1.26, 23.3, 23.2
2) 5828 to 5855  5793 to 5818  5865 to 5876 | -0.92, 24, 23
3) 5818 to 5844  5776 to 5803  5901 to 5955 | -1.12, 23.2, 23.3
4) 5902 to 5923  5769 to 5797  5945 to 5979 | -0.34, 23.1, 23.2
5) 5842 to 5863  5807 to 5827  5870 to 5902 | -0.48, 24.2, 22.2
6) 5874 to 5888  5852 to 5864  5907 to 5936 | 0.41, 23.3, 23.5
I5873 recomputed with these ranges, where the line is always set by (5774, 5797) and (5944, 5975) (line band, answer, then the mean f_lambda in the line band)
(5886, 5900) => 1.1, 21.2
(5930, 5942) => 0.0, 23.1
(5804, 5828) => -1.1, 24.2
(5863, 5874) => 0.1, 22.9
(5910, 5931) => -0.4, 23.6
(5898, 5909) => 0.1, 22.9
